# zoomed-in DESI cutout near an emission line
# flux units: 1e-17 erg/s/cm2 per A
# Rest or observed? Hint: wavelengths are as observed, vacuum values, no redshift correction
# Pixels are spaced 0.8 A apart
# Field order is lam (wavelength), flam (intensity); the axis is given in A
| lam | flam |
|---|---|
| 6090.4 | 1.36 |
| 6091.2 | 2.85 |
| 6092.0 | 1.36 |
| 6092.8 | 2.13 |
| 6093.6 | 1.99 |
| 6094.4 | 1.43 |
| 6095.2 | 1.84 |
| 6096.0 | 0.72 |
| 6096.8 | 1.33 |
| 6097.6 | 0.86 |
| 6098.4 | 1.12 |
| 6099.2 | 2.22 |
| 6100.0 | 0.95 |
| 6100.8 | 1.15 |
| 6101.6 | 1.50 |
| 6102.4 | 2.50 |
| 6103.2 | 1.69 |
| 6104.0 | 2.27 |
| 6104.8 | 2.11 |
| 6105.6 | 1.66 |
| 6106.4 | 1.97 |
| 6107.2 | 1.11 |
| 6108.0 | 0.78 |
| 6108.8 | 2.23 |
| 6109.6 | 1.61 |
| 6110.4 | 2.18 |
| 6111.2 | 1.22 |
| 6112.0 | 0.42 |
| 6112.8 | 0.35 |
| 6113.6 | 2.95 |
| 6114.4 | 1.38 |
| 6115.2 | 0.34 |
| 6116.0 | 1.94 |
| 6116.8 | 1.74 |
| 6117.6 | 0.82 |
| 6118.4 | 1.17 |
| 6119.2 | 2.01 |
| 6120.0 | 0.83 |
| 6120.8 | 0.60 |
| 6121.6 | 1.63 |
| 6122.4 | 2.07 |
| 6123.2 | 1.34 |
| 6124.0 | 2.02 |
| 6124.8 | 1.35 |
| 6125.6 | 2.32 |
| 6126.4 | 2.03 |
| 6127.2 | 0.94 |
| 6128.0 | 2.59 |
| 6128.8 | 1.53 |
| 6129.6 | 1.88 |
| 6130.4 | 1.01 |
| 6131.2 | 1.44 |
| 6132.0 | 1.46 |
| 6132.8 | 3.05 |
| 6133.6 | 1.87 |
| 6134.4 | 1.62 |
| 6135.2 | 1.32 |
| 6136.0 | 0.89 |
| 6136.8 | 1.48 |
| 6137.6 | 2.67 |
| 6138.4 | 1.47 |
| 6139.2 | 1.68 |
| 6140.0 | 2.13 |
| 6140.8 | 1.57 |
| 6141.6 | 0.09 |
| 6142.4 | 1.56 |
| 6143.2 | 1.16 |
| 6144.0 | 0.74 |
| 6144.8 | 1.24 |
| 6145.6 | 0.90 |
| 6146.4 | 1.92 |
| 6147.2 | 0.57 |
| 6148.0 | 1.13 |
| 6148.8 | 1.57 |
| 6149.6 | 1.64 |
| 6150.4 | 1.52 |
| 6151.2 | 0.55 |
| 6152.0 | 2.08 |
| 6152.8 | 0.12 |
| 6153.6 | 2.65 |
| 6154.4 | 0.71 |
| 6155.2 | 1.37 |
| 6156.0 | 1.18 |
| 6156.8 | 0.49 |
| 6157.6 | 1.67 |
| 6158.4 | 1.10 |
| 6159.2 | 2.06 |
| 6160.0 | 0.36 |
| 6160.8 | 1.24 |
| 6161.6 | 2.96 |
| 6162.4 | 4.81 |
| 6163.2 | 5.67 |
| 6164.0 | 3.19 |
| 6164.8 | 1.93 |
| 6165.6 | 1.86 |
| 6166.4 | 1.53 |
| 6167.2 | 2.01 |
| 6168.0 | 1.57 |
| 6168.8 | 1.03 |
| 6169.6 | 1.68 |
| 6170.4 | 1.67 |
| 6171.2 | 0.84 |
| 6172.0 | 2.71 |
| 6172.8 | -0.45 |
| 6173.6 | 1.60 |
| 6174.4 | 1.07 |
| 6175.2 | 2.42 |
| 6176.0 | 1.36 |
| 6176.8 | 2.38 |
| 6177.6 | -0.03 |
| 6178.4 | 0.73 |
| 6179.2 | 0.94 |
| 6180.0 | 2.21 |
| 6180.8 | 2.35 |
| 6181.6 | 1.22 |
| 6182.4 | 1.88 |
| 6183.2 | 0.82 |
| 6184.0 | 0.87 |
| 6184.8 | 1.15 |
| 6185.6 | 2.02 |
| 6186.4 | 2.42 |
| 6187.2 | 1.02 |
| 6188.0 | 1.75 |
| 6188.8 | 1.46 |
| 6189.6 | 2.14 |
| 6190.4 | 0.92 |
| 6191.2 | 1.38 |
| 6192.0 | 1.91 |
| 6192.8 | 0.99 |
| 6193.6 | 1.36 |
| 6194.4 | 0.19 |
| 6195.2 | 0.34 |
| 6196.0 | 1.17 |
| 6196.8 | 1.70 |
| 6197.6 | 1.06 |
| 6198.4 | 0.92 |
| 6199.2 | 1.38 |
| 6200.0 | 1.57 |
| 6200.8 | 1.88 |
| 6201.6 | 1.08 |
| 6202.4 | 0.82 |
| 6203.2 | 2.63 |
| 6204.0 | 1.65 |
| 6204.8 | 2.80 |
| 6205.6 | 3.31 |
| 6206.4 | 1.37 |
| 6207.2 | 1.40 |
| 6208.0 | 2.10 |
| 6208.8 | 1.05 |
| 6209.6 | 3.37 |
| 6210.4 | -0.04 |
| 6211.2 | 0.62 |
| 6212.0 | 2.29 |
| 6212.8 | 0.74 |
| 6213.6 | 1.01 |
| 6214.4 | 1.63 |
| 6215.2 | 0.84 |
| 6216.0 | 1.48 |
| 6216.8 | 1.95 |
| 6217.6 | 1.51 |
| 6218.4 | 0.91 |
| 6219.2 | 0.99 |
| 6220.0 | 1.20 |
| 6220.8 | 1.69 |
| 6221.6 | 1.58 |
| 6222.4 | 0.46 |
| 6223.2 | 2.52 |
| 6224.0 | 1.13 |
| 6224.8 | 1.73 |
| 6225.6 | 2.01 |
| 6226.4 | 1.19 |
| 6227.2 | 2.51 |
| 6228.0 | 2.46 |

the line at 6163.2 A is H-beta 4861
